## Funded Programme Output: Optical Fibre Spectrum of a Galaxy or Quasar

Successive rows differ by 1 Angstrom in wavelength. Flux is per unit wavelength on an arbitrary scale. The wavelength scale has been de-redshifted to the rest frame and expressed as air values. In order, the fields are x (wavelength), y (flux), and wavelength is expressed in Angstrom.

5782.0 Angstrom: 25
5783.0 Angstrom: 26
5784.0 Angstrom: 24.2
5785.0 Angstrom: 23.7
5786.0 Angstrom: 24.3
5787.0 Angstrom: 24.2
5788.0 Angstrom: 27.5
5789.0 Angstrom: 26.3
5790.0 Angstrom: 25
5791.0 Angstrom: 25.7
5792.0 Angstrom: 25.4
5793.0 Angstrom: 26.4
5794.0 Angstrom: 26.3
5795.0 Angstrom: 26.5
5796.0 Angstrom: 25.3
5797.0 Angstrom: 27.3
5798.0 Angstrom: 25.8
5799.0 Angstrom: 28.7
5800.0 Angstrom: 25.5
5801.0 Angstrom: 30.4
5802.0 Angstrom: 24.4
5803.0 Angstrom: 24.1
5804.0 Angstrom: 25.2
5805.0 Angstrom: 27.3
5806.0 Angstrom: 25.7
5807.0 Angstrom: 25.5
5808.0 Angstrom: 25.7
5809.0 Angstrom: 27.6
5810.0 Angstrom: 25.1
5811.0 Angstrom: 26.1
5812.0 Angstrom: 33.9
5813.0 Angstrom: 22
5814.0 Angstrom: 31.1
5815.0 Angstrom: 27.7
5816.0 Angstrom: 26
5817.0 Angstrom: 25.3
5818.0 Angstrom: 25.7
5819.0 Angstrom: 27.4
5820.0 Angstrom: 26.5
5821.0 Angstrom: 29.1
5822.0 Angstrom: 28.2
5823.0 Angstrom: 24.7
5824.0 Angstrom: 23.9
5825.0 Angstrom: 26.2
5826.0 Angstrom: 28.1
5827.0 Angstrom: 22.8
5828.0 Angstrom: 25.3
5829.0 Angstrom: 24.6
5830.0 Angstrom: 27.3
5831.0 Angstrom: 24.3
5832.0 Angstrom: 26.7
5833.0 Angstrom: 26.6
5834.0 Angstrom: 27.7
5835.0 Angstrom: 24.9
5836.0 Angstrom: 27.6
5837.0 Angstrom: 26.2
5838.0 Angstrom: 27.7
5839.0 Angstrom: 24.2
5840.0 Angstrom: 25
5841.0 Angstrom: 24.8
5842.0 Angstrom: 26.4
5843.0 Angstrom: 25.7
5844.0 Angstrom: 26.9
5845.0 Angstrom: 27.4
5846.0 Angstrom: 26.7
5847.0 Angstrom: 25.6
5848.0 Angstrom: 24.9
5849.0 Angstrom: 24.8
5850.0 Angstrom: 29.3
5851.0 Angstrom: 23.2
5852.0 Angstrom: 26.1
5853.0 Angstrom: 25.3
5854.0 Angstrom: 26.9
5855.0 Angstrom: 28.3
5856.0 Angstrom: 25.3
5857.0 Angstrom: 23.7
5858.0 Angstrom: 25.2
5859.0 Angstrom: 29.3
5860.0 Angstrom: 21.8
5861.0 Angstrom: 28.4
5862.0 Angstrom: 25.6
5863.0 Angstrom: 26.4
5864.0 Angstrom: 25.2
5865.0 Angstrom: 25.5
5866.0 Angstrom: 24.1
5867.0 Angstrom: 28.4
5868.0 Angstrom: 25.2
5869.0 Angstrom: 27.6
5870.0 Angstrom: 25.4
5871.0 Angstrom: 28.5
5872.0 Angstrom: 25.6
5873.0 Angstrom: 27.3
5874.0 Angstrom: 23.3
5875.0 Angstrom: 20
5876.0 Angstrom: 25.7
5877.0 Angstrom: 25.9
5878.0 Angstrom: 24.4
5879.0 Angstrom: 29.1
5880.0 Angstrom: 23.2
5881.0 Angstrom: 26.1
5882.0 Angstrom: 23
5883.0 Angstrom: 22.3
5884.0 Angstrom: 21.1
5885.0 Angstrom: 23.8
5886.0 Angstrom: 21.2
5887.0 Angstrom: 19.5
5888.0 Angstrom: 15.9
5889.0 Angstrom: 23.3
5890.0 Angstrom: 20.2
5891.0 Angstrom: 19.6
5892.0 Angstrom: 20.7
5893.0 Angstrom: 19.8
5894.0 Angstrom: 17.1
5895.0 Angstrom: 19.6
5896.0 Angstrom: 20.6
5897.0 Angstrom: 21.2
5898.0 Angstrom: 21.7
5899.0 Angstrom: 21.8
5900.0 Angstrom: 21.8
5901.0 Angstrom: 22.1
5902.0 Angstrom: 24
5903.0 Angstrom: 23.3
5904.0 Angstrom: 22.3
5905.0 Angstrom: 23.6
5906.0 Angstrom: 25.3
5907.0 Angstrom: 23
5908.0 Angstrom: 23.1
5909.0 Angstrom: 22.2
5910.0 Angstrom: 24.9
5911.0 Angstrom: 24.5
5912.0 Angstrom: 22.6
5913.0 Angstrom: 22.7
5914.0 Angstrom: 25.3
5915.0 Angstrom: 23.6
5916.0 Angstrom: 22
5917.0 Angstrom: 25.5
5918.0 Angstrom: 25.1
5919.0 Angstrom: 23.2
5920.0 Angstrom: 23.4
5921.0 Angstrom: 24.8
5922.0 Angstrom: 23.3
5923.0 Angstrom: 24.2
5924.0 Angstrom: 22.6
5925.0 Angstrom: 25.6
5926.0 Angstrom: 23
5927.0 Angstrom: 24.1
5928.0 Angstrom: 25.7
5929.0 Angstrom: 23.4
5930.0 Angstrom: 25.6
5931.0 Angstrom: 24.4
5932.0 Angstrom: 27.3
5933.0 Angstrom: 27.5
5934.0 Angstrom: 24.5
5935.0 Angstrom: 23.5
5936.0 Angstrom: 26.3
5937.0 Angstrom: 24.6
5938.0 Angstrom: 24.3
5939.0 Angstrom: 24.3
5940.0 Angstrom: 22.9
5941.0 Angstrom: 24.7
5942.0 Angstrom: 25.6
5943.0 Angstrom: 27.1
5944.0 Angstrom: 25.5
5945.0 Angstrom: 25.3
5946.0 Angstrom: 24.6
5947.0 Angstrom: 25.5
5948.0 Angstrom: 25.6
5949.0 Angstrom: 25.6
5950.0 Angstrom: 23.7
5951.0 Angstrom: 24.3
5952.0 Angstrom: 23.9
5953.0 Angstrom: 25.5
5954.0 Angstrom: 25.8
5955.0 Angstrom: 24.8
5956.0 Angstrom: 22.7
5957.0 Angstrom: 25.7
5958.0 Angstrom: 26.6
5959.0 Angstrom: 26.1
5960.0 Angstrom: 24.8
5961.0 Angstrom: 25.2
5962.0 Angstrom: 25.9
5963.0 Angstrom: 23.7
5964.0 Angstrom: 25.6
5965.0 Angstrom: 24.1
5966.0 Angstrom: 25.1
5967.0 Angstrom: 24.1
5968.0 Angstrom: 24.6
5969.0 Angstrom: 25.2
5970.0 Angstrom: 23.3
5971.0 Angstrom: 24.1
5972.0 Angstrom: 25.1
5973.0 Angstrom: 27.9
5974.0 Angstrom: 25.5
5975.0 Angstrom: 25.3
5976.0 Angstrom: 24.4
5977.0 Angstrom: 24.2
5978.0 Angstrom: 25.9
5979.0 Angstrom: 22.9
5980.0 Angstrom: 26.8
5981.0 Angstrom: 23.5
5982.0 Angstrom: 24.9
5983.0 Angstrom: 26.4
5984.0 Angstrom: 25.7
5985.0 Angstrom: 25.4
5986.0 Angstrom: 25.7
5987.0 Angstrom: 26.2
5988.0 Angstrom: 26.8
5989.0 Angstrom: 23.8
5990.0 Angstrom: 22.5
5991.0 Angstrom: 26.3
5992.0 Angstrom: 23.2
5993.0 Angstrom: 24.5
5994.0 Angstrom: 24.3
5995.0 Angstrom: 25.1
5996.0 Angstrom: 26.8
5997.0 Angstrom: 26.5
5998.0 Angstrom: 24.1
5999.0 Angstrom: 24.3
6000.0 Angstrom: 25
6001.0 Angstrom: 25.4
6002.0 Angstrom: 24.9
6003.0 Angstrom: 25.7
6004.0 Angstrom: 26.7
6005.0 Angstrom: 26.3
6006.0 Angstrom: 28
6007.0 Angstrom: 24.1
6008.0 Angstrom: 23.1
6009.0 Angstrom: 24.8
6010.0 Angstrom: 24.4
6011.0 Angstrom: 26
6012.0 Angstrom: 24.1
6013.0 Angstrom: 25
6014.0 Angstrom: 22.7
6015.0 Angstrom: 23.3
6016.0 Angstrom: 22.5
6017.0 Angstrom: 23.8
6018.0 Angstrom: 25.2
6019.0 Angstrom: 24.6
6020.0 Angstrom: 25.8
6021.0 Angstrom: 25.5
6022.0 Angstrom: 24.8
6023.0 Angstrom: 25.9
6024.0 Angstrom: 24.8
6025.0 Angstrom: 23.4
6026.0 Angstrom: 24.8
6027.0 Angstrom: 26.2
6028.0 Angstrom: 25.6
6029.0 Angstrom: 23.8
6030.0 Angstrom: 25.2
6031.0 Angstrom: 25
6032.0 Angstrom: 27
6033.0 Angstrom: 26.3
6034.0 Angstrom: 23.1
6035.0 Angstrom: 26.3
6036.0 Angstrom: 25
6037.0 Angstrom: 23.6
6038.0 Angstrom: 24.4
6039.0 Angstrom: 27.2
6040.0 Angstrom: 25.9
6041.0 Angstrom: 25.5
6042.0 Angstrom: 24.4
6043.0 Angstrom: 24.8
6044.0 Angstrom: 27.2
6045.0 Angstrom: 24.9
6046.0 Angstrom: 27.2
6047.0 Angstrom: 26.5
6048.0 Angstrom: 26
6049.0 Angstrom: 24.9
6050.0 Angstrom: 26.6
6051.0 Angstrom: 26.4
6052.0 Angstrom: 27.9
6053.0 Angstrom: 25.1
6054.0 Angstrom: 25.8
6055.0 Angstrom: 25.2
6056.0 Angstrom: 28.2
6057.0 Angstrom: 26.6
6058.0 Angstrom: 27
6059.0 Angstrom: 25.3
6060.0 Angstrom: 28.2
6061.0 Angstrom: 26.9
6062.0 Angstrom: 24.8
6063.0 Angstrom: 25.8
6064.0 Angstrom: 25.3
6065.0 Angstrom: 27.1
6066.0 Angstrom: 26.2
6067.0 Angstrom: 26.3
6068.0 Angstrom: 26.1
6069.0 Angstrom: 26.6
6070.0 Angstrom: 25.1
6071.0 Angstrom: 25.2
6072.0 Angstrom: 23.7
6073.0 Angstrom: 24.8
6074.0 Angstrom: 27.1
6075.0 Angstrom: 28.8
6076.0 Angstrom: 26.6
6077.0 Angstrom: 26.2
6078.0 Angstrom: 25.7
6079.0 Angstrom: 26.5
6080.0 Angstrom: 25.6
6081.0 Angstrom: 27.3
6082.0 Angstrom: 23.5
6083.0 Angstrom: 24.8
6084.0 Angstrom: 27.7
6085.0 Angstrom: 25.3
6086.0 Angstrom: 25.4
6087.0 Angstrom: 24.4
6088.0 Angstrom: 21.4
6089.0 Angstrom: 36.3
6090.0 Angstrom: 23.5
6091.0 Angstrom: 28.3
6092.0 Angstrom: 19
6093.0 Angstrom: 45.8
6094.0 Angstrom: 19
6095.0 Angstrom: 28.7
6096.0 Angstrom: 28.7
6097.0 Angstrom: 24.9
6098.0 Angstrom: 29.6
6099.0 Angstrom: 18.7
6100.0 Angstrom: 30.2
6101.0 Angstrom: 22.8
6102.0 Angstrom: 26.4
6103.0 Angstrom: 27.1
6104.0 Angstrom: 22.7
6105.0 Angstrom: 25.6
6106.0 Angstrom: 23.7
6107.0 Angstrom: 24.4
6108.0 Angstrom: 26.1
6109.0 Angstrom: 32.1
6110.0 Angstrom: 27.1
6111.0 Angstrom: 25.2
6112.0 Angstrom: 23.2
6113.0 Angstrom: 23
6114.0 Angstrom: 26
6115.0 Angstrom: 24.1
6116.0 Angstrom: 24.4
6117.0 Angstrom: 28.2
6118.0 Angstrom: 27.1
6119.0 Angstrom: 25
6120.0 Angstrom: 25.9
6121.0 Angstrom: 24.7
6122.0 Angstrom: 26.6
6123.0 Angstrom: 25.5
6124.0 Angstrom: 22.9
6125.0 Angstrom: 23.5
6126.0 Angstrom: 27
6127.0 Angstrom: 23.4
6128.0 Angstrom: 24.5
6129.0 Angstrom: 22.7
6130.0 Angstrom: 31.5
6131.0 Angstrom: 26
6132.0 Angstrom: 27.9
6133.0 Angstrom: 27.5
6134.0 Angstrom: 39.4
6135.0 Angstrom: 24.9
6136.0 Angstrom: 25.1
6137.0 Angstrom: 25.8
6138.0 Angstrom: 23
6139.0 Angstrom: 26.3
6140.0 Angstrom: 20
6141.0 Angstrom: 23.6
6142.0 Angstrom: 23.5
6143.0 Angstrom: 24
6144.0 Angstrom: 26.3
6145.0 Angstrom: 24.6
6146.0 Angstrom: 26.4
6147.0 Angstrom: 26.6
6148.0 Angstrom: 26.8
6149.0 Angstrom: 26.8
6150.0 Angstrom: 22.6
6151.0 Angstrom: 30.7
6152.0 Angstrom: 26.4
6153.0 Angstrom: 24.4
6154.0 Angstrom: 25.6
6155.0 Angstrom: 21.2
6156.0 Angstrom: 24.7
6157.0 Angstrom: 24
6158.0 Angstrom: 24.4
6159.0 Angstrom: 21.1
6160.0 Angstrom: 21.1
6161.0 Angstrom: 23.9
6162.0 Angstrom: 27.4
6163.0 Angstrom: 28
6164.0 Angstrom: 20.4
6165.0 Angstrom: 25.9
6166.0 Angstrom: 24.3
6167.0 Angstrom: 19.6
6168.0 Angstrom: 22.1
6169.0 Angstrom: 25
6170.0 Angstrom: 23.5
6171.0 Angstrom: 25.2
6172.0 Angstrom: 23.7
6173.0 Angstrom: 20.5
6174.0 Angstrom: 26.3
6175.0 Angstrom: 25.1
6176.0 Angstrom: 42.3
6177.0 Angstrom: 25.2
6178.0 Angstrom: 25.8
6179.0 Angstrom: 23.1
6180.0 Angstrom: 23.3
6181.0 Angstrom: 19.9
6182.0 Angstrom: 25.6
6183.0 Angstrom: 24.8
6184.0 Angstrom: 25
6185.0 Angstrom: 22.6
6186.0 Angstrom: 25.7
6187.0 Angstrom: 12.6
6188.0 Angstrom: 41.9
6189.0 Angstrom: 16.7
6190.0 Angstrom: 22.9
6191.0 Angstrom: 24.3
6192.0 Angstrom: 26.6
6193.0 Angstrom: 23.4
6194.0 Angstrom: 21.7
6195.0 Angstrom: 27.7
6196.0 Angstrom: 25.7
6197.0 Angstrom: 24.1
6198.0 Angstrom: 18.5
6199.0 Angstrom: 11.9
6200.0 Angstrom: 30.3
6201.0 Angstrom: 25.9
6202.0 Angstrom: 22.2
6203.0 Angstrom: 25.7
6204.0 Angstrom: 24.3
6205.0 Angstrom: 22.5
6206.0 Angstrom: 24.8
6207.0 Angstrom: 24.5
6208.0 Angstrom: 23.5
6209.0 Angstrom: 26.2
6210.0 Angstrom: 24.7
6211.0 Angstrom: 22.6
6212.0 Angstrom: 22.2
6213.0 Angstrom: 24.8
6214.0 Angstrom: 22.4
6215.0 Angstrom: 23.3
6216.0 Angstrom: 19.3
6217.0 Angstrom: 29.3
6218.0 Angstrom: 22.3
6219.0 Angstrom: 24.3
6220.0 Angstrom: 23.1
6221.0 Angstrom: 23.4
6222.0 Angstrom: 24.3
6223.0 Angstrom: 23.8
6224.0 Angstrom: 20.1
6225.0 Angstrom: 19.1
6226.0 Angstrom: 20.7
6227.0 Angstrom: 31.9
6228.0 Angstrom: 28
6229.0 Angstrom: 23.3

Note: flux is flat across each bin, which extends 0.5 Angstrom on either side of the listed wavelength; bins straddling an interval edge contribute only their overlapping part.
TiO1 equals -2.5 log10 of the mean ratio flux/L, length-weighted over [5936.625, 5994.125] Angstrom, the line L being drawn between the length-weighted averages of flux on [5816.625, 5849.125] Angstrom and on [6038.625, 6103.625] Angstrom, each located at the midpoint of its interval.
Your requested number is 0.05 mag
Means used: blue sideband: 26.1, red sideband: 26.2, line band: 25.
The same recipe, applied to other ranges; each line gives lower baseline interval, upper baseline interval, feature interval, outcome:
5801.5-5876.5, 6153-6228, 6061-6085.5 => -0.05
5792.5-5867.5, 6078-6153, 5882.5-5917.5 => 0.19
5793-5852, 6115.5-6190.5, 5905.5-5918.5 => 0.09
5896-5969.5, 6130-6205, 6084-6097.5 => -0.10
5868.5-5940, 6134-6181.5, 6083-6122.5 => -0.07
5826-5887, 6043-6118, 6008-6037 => 0.05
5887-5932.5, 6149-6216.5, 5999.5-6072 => -0.09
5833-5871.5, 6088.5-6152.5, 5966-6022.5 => 0.05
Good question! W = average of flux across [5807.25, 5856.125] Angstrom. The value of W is 26.3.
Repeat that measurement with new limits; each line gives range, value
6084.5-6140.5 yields 26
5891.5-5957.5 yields 23.8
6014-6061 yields 25.5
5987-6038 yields 24.9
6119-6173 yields 25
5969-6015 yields 25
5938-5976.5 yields 25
